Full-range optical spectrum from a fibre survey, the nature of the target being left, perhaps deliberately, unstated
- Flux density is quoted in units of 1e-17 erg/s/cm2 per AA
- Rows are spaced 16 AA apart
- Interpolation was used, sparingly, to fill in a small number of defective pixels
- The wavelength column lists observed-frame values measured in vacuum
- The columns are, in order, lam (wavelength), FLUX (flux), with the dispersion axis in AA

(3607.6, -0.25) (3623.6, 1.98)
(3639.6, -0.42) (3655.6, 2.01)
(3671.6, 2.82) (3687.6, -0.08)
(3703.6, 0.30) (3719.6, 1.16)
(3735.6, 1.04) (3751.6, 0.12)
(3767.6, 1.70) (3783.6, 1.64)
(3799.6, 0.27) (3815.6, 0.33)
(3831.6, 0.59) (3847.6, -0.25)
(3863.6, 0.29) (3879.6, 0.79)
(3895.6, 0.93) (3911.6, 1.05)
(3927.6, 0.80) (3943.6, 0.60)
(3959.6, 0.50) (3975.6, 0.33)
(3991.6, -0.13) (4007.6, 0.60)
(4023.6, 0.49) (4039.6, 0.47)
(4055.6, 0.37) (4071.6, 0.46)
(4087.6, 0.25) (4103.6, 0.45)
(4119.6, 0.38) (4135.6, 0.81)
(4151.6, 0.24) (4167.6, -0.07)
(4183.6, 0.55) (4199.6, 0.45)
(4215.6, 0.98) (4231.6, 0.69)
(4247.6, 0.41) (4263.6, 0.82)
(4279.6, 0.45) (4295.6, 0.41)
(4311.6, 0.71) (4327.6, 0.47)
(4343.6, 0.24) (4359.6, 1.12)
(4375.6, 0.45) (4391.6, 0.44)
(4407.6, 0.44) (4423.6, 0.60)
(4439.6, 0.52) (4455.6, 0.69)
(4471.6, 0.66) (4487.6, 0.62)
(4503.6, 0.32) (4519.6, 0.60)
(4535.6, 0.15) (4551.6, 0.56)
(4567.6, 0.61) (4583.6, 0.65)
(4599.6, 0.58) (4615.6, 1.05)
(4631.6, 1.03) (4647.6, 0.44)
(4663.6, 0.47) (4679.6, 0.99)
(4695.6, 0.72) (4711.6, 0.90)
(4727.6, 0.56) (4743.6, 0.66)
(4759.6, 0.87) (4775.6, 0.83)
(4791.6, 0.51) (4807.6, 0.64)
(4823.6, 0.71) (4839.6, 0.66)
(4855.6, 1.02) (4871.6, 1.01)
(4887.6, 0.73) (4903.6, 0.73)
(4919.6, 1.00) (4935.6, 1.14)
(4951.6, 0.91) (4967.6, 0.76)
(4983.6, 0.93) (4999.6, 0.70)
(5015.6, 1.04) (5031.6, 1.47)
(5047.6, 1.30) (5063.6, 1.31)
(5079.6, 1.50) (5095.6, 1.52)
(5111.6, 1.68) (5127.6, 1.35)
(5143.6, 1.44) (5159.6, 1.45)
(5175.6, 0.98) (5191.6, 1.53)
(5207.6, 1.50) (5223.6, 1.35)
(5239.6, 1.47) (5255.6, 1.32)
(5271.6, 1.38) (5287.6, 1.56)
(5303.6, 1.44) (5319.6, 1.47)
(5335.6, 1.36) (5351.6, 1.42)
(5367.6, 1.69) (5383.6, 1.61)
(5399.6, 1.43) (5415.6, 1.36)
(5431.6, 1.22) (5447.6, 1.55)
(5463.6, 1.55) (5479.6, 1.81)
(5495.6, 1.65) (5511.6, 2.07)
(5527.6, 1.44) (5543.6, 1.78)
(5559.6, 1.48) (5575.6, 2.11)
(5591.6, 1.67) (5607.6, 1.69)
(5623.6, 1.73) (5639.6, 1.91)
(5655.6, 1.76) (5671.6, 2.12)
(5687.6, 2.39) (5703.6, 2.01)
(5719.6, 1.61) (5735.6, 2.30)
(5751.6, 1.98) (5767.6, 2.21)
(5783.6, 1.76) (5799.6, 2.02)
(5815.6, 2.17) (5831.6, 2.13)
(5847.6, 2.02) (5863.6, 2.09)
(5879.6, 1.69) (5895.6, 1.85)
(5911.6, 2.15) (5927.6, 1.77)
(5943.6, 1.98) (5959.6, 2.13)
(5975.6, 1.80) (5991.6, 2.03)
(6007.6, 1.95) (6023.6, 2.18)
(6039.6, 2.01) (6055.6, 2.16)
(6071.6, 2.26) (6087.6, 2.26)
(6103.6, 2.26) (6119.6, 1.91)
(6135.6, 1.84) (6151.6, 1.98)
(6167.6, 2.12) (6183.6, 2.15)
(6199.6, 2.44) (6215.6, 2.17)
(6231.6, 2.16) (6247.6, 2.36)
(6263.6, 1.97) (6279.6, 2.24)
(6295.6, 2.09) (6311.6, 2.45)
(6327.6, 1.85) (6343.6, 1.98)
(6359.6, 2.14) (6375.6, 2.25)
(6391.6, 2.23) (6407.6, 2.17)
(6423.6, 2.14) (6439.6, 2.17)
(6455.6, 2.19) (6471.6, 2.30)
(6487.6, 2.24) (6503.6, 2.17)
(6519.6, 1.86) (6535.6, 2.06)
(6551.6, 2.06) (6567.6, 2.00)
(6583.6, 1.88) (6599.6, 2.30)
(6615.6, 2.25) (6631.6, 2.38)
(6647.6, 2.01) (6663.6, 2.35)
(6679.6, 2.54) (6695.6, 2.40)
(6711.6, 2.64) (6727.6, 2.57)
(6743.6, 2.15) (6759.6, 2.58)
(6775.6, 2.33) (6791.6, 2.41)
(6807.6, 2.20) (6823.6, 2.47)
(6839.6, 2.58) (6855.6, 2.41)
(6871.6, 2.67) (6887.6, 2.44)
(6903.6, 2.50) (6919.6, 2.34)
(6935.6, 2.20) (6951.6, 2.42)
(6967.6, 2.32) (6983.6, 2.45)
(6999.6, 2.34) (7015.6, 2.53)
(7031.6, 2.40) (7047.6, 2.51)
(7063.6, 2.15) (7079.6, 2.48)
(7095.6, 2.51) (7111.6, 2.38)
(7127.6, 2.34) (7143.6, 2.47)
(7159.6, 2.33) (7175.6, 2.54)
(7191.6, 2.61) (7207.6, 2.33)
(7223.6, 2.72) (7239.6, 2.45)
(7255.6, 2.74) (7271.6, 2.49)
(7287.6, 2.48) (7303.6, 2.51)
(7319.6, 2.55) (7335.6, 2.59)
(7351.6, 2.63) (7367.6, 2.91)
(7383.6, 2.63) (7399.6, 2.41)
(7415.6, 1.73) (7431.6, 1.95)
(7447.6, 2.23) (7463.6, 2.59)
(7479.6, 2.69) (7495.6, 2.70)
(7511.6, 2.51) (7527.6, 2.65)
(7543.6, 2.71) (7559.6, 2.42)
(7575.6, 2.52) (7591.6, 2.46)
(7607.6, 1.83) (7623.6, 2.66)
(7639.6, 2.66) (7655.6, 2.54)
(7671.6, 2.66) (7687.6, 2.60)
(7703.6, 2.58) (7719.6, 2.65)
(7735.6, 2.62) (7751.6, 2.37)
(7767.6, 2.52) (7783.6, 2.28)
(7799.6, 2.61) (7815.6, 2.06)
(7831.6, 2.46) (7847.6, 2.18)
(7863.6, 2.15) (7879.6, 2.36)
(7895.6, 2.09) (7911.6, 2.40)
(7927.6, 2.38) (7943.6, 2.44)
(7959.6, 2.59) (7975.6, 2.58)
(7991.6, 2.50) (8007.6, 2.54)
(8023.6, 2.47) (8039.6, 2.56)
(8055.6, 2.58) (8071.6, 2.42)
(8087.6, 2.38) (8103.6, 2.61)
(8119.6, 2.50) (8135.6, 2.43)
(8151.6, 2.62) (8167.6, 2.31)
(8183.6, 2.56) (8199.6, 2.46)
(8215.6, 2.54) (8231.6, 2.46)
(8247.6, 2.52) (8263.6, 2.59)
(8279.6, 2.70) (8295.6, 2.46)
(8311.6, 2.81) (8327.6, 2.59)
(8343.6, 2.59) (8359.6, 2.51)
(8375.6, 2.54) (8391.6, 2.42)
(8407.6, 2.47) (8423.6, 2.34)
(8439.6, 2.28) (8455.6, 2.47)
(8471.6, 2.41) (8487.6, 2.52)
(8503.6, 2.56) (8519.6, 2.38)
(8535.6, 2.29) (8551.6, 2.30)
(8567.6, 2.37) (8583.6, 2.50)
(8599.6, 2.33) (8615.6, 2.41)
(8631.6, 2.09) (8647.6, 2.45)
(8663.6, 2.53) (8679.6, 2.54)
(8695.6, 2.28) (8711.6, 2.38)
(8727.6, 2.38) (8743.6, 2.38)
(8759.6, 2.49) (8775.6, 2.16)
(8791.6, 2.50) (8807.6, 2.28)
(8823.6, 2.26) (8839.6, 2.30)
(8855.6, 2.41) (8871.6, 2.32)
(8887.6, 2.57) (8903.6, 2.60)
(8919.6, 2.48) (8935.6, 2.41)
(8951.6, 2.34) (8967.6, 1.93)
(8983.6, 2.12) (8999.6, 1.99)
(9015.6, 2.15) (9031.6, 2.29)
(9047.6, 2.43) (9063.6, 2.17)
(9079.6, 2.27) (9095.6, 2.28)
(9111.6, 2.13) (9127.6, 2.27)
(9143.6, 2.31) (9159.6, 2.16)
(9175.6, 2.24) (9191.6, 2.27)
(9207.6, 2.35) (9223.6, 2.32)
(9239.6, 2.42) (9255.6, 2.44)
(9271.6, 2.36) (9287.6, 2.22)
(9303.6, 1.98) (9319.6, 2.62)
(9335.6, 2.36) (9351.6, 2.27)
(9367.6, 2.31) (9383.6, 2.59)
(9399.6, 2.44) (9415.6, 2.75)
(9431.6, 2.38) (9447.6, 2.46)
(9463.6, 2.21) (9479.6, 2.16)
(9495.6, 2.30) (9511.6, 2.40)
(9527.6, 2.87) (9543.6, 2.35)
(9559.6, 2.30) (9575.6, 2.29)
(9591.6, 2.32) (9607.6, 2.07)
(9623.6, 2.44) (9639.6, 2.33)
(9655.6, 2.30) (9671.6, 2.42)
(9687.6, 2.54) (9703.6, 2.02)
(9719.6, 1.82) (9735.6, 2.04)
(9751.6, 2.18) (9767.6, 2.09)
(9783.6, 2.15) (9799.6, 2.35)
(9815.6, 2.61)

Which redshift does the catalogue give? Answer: 0.26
